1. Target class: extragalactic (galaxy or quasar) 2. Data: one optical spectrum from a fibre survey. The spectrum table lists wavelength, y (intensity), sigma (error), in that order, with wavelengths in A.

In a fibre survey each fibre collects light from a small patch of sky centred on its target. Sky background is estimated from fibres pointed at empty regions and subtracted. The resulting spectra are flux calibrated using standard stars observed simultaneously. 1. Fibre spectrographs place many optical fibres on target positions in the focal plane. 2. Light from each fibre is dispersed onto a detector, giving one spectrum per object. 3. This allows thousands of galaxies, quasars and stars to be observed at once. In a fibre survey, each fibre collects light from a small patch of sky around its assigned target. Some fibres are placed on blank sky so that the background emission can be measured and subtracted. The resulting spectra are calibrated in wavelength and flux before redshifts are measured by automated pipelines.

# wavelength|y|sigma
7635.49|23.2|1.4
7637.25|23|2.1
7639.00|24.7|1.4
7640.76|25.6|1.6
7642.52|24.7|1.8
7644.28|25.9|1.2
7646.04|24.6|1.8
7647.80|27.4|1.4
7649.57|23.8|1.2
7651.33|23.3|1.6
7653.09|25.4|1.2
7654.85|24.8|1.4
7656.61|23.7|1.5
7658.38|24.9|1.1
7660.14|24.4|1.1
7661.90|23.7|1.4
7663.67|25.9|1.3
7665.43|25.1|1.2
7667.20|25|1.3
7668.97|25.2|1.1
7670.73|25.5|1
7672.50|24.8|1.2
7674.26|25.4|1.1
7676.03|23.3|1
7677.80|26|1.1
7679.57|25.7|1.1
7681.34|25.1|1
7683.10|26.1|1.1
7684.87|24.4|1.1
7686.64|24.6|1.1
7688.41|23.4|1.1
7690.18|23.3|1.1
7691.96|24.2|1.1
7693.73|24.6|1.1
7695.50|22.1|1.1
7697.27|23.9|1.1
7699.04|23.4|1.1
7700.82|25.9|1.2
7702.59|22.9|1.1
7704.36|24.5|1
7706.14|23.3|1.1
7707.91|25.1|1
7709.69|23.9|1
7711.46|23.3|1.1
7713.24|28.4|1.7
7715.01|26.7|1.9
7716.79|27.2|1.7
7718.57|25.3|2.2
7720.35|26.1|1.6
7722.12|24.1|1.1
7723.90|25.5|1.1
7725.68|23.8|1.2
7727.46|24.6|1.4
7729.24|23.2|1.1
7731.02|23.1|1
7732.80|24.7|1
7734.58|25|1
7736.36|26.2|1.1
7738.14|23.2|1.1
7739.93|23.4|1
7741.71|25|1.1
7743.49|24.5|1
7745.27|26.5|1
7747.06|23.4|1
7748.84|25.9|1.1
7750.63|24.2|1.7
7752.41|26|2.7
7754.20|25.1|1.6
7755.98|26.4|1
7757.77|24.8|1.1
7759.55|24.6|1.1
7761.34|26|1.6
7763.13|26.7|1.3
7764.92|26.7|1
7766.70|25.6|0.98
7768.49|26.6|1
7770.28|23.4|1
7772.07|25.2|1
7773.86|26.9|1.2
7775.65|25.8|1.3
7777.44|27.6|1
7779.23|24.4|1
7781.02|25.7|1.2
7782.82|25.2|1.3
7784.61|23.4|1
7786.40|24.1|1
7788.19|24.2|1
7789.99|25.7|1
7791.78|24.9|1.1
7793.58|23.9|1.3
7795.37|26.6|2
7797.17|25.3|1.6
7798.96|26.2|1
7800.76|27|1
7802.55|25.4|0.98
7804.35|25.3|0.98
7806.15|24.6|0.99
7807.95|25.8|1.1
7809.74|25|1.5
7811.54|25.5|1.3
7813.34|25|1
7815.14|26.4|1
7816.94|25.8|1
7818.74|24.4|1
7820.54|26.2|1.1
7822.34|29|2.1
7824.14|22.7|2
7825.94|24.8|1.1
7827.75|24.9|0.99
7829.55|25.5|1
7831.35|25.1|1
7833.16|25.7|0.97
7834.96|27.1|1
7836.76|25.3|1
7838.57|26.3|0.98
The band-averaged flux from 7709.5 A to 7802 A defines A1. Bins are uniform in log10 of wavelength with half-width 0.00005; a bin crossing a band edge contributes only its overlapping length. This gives 25.2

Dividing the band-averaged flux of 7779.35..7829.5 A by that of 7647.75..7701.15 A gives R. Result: 1.03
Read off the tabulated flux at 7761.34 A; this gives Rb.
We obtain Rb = 26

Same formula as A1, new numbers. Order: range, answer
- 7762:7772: 25.8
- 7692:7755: 24.7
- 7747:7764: 25.4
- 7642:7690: 24.9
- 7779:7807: 25.1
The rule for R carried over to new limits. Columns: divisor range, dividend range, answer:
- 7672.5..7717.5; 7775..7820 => 1.03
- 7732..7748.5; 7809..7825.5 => 1.03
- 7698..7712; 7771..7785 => 1.06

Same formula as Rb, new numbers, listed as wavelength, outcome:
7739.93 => 23.4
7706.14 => 23.3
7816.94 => 25.8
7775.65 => 25.8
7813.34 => 25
